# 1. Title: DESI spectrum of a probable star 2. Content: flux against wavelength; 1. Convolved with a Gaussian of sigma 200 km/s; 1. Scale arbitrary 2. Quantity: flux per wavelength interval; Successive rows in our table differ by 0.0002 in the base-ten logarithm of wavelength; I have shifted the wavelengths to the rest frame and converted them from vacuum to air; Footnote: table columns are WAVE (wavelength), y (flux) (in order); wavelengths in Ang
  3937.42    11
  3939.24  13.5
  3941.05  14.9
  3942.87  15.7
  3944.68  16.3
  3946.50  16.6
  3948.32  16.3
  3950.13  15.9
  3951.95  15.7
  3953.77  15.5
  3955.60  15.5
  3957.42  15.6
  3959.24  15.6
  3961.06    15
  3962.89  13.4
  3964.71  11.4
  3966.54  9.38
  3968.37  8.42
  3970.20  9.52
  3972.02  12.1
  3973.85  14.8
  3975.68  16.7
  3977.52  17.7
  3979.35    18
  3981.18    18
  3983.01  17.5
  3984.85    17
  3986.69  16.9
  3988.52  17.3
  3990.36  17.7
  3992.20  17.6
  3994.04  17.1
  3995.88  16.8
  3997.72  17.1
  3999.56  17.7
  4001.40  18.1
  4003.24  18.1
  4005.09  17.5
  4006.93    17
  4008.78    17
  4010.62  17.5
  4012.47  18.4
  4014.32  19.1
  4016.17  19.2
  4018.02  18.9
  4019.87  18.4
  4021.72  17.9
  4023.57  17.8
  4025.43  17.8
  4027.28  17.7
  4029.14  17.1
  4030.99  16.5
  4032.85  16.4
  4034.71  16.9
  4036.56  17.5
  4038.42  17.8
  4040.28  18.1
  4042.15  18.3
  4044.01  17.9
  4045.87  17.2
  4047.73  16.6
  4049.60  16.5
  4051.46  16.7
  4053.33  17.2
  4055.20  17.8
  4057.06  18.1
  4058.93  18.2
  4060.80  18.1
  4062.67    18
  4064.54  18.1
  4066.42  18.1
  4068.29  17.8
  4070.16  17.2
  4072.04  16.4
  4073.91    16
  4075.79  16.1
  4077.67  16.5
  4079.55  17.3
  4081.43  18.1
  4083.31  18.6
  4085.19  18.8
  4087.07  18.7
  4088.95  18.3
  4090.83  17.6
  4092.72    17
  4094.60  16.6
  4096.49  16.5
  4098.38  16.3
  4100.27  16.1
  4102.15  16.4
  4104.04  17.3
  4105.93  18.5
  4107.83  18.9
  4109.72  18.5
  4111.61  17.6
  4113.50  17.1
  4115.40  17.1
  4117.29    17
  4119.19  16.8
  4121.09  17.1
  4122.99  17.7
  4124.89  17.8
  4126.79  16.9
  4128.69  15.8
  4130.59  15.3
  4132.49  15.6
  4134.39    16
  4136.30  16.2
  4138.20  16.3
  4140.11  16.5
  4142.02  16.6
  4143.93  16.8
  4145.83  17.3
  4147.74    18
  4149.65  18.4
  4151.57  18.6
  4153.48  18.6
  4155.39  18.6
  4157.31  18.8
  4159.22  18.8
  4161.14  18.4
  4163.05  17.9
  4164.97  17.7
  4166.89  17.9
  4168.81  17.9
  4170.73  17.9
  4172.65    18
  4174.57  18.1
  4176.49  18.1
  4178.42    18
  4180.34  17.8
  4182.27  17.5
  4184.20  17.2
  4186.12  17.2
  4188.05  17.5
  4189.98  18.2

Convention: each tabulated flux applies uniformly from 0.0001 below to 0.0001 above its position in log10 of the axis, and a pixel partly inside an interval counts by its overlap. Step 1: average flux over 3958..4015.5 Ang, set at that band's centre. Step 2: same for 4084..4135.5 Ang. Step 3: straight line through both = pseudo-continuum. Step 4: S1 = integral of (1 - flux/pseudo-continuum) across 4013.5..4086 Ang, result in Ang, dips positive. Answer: -4.4 Ang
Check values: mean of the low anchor 16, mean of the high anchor 17.2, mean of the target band 17.6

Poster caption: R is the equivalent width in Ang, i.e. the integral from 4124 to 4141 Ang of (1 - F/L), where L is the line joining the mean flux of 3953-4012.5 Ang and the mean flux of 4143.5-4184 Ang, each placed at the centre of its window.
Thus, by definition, 1.35 Ang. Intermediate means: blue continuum 15.8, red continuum 18.1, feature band 16.3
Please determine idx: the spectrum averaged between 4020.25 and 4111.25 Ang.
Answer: 17.5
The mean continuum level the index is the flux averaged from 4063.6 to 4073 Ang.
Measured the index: 17.5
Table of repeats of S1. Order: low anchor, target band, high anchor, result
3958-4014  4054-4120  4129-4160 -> -2.81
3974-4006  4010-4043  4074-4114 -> -0.84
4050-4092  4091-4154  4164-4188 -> 2.21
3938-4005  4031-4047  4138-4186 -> -1.04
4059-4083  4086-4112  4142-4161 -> 0.27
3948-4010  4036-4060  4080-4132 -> -1.34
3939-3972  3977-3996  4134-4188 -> -3.66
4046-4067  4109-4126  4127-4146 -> -0.87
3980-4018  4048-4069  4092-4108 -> -0.49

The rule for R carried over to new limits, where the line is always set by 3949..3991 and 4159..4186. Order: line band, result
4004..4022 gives -2.9 Ang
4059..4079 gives -1.1 Ang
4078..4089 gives -1.1 Ang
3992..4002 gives -1.3 Ang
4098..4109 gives -0.3 Ang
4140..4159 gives -0.4 Ang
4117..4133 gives 0.5 Ang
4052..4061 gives -0.9 Ang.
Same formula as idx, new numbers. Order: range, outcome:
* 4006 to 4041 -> 17.7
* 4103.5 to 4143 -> 17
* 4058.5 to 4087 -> 17.6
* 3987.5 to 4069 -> 17.6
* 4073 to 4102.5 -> 17.2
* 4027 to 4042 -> 17.3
